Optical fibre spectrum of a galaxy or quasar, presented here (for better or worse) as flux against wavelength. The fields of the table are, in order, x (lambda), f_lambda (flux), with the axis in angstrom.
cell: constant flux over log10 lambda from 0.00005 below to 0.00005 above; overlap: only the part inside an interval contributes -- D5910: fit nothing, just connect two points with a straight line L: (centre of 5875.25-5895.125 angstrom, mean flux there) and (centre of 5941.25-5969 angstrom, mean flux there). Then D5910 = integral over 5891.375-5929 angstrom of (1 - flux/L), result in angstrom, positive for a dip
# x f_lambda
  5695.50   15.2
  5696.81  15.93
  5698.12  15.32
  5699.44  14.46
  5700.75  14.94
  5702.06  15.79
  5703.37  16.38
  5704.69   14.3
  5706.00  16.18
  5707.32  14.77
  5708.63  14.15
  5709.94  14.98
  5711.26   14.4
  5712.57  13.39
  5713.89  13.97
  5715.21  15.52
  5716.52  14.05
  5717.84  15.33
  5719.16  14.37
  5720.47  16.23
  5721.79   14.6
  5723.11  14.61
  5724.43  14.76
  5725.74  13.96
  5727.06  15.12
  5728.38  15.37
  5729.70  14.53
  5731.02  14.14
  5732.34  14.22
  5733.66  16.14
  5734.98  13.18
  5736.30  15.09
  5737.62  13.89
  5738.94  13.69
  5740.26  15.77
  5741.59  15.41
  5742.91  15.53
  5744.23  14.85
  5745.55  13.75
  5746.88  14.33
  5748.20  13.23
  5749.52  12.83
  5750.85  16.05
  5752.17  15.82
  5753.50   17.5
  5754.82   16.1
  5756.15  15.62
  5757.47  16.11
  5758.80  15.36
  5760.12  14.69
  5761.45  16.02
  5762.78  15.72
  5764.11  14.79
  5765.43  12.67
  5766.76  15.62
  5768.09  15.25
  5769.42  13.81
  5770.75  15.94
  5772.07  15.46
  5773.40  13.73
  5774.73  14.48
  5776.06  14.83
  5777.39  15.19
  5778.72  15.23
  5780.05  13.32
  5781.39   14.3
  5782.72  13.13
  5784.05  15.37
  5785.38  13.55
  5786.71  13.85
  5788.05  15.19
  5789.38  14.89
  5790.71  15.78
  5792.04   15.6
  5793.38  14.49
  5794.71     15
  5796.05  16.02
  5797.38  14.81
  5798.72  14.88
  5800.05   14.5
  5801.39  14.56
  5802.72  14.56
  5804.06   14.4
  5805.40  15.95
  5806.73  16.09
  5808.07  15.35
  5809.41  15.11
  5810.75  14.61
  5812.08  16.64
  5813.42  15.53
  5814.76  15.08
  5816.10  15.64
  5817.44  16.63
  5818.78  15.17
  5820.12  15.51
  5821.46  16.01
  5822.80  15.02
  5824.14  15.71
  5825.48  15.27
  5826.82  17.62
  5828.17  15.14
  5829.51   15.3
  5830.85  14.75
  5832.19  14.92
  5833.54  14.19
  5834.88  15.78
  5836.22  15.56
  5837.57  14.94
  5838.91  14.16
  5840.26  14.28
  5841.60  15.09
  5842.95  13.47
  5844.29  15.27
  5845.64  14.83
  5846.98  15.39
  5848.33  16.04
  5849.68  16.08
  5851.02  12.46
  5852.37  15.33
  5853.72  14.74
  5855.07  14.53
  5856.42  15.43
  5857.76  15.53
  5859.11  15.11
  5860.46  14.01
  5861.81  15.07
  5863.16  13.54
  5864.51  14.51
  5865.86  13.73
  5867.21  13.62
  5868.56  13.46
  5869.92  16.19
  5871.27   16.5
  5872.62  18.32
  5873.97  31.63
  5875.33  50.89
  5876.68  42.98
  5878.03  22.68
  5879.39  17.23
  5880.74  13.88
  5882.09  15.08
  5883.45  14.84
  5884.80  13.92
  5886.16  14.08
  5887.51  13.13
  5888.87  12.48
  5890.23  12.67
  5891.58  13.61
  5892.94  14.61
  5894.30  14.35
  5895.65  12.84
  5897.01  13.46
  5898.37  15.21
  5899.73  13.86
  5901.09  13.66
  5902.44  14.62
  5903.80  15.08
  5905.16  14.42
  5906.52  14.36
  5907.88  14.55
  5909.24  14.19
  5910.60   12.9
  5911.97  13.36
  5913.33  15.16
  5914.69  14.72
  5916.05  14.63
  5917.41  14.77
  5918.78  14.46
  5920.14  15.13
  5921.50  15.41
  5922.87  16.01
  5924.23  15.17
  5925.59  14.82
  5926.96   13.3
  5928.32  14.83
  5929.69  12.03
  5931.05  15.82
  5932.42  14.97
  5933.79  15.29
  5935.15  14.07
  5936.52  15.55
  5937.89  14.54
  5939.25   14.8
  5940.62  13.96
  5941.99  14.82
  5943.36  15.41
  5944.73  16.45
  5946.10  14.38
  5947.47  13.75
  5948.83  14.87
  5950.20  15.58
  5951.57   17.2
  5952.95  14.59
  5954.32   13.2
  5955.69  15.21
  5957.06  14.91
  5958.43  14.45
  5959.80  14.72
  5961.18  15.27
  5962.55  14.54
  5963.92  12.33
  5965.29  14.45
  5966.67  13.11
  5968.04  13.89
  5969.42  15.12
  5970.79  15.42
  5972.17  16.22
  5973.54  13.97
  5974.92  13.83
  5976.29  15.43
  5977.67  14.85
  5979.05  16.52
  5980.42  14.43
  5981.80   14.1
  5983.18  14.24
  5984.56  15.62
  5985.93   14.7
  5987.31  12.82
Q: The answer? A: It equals 5.4 angstrom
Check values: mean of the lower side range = 18.1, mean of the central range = 14.4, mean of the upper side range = 14.7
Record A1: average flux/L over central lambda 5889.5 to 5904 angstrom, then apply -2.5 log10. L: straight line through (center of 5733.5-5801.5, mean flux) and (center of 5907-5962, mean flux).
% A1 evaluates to 0.06 mag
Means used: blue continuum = 14.9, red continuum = 14.7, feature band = 14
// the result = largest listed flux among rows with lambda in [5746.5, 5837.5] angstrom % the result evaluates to 17.62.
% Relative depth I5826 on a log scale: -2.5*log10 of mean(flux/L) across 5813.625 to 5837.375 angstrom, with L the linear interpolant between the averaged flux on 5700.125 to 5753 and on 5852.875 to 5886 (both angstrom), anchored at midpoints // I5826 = 0.13 mag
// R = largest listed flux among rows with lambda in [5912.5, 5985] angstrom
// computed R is 17.2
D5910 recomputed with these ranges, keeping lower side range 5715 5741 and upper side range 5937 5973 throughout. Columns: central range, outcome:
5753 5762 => -0.71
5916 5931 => 0.09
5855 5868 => 0.21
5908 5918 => 0.32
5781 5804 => -0.01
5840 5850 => -0.22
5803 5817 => -0.67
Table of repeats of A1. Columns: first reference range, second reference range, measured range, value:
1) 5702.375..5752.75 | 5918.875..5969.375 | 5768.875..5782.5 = 0.01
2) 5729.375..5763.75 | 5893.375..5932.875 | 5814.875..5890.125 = -0.14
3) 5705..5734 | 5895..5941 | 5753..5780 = -0.03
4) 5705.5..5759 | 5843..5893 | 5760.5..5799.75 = 0.06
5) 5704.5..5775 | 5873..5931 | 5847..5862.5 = 0.07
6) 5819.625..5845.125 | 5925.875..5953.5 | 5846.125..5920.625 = -0.08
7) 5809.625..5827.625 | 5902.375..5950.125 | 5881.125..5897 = 0.09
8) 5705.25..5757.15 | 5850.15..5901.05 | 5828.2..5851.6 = 0.10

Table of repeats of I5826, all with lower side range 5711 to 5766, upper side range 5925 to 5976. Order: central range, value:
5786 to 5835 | -0.037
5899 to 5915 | 0.034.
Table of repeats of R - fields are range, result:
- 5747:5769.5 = 17.5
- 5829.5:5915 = 50.89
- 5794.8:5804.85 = 16.02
